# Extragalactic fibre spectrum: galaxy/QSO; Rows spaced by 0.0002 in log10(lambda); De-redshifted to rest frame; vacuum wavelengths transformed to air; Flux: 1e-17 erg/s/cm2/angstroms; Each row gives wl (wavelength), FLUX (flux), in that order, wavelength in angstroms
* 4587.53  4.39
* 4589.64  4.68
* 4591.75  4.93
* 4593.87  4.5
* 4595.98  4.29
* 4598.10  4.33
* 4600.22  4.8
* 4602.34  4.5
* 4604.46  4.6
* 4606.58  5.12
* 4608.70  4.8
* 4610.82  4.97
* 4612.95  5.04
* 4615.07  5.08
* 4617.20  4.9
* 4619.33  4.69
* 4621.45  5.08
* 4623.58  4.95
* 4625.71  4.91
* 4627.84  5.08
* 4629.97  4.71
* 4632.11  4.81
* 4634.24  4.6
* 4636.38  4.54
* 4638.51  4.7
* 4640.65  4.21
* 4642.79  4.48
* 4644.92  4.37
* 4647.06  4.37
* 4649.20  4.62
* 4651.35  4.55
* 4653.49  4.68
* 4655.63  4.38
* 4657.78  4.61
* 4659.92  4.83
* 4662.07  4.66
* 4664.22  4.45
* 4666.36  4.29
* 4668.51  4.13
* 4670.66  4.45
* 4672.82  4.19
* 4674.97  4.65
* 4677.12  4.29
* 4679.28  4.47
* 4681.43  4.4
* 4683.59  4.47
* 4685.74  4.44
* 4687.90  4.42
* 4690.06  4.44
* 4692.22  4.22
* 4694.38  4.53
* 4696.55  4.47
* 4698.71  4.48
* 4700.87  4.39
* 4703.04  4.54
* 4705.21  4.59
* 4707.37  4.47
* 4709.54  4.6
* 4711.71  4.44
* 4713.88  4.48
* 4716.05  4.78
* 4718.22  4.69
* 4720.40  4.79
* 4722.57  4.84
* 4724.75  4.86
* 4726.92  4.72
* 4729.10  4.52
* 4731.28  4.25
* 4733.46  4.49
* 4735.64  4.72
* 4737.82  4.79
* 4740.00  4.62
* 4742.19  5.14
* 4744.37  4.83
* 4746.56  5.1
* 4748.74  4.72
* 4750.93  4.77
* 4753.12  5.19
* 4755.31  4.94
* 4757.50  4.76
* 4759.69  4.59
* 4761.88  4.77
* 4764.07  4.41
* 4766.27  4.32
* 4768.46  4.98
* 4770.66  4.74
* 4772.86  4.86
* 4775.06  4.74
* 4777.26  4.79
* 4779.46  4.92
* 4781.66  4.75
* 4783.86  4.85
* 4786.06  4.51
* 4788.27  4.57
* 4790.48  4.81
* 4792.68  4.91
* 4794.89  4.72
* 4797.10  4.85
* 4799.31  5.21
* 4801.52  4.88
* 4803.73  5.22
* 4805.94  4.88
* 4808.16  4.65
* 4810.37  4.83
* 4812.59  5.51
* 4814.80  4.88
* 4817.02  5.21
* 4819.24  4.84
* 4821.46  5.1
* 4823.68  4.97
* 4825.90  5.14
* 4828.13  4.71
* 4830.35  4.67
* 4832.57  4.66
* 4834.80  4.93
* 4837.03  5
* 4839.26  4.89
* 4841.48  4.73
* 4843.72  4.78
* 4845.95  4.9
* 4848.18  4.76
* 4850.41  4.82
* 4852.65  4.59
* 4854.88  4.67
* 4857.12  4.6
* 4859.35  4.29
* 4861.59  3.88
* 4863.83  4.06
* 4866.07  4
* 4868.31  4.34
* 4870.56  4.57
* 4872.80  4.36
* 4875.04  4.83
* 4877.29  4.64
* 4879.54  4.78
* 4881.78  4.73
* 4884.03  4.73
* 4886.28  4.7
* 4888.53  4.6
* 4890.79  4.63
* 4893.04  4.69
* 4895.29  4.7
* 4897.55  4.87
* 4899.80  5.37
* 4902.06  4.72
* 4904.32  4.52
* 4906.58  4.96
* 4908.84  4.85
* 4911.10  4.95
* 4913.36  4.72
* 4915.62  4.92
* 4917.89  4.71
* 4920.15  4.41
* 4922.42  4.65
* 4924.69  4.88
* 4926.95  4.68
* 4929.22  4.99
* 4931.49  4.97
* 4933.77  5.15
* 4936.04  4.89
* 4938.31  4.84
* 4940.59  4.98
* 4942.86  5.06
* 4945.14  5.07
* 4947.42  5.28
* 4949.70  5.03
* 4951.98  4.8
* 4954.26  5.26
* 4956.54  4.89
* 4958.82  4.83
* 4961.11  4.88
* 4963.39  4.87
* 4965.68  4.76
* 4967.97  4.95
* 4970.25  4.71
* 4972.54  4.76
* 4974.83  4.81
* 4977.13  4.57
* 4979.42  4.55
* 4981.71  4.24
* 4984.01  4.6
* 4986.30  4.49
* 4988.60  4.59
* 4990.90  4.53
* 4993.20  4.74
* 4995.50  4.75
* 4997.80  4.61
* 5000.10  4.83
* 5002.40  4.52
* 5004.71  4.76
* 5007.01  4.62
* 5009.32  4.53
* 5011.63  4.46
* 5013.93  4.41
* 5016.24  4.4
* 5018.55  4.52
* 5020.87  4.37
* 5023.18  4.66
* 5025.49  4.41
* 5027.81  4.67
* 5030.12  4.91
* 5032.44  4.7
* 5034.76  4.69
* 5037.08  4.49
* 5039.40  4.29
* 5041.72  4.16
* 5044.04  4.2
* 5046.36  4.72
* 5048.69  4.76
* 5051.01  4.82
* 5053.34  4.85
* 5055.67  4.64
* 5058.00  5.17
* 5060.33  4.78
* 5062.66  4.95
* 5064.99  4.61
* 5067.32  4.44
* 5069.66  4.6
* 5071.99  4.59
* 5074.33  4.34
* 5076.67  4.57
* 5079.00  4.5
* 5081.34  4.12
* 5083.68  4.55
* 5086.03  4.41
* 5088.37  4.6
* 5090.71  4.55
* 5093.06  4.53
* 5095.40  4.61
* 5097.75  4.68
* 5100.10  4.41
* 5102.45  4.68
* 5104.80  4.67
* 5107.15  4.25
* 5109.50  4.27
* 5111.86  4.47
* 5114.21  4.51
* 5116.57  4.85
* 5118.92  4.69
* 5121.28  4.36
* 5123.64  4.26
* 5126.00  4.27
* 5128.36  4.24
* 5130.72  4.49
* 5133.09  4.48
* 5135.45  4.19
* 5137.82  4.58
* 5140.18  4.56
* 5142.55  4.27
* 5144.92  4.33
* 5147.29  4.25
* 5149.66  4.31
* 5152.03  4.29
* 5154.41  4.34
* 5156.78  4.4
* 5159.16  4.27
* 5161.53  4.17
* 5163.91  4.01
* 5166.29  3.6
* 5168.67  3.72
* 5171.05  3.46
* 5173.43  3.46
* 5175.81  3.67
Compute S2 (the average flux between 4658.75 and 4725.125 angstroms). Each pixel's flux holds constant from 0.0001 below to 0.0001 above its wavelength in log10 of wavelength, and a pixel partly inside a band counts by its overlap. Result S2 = 4.5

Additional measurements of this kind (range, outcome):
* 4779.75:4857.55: 4.86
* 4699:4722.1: 4.58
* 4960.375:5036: 4.63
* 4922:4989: 4.84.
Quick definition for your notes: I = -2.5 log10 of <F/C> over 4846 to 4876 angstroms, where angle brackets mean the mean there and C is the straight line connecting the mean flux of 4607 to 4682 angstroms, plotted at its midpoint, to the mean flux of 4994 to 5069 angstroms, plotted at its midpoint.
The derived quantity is 0.04 mag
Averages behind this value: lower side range 4.63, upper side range 4.62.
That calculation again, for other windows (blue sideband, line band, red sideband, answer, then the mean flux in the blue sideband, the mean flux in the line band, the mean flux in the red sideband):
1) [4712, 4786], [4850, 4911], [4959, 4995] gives 0.02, 4.74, 4.61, 4.67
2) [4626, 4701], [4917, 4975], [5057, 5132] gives -0.09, 4.5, 4.89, 4.53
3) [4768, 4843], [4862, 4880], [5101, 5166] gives 0.09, 4.88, 4.41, 4.38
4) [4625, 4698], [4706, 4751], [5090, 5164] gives -0.05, 4.51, 4.69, 4.42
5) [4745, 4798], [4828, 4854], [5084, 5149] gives -0.02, 4.77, 4.79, 4.46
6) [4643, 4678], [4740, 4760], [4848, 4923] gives -0.08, 4.47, 4.89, 4.63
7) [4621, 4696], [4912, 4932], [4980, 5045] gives -0.05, 4.54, 4.77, 4.54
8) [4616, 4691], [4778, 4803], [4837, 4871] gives -0.06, 4.57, 4.82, 4.54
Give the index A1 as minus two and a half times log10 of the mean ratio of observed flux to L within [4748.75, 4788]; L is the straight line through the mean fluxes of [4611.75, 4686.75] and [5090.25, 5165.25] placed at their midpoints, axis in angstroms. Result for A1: -0.05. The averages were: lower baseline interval 4.6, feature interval 4.75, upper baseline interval 4.41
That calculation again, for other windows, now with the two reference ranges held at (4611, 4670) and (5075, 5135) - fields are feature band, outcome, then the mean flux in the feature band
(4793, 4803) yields -0.075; 4.93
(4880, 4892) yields -0.029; 4.68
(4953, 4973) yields -0.081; 4.88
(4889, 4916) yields -0.061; 4.82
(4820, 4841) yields -0.071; 4.89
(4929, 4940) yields -0.096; 4.96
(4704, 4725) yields -0.004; 4.64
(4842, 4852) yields -0.050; 4.79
